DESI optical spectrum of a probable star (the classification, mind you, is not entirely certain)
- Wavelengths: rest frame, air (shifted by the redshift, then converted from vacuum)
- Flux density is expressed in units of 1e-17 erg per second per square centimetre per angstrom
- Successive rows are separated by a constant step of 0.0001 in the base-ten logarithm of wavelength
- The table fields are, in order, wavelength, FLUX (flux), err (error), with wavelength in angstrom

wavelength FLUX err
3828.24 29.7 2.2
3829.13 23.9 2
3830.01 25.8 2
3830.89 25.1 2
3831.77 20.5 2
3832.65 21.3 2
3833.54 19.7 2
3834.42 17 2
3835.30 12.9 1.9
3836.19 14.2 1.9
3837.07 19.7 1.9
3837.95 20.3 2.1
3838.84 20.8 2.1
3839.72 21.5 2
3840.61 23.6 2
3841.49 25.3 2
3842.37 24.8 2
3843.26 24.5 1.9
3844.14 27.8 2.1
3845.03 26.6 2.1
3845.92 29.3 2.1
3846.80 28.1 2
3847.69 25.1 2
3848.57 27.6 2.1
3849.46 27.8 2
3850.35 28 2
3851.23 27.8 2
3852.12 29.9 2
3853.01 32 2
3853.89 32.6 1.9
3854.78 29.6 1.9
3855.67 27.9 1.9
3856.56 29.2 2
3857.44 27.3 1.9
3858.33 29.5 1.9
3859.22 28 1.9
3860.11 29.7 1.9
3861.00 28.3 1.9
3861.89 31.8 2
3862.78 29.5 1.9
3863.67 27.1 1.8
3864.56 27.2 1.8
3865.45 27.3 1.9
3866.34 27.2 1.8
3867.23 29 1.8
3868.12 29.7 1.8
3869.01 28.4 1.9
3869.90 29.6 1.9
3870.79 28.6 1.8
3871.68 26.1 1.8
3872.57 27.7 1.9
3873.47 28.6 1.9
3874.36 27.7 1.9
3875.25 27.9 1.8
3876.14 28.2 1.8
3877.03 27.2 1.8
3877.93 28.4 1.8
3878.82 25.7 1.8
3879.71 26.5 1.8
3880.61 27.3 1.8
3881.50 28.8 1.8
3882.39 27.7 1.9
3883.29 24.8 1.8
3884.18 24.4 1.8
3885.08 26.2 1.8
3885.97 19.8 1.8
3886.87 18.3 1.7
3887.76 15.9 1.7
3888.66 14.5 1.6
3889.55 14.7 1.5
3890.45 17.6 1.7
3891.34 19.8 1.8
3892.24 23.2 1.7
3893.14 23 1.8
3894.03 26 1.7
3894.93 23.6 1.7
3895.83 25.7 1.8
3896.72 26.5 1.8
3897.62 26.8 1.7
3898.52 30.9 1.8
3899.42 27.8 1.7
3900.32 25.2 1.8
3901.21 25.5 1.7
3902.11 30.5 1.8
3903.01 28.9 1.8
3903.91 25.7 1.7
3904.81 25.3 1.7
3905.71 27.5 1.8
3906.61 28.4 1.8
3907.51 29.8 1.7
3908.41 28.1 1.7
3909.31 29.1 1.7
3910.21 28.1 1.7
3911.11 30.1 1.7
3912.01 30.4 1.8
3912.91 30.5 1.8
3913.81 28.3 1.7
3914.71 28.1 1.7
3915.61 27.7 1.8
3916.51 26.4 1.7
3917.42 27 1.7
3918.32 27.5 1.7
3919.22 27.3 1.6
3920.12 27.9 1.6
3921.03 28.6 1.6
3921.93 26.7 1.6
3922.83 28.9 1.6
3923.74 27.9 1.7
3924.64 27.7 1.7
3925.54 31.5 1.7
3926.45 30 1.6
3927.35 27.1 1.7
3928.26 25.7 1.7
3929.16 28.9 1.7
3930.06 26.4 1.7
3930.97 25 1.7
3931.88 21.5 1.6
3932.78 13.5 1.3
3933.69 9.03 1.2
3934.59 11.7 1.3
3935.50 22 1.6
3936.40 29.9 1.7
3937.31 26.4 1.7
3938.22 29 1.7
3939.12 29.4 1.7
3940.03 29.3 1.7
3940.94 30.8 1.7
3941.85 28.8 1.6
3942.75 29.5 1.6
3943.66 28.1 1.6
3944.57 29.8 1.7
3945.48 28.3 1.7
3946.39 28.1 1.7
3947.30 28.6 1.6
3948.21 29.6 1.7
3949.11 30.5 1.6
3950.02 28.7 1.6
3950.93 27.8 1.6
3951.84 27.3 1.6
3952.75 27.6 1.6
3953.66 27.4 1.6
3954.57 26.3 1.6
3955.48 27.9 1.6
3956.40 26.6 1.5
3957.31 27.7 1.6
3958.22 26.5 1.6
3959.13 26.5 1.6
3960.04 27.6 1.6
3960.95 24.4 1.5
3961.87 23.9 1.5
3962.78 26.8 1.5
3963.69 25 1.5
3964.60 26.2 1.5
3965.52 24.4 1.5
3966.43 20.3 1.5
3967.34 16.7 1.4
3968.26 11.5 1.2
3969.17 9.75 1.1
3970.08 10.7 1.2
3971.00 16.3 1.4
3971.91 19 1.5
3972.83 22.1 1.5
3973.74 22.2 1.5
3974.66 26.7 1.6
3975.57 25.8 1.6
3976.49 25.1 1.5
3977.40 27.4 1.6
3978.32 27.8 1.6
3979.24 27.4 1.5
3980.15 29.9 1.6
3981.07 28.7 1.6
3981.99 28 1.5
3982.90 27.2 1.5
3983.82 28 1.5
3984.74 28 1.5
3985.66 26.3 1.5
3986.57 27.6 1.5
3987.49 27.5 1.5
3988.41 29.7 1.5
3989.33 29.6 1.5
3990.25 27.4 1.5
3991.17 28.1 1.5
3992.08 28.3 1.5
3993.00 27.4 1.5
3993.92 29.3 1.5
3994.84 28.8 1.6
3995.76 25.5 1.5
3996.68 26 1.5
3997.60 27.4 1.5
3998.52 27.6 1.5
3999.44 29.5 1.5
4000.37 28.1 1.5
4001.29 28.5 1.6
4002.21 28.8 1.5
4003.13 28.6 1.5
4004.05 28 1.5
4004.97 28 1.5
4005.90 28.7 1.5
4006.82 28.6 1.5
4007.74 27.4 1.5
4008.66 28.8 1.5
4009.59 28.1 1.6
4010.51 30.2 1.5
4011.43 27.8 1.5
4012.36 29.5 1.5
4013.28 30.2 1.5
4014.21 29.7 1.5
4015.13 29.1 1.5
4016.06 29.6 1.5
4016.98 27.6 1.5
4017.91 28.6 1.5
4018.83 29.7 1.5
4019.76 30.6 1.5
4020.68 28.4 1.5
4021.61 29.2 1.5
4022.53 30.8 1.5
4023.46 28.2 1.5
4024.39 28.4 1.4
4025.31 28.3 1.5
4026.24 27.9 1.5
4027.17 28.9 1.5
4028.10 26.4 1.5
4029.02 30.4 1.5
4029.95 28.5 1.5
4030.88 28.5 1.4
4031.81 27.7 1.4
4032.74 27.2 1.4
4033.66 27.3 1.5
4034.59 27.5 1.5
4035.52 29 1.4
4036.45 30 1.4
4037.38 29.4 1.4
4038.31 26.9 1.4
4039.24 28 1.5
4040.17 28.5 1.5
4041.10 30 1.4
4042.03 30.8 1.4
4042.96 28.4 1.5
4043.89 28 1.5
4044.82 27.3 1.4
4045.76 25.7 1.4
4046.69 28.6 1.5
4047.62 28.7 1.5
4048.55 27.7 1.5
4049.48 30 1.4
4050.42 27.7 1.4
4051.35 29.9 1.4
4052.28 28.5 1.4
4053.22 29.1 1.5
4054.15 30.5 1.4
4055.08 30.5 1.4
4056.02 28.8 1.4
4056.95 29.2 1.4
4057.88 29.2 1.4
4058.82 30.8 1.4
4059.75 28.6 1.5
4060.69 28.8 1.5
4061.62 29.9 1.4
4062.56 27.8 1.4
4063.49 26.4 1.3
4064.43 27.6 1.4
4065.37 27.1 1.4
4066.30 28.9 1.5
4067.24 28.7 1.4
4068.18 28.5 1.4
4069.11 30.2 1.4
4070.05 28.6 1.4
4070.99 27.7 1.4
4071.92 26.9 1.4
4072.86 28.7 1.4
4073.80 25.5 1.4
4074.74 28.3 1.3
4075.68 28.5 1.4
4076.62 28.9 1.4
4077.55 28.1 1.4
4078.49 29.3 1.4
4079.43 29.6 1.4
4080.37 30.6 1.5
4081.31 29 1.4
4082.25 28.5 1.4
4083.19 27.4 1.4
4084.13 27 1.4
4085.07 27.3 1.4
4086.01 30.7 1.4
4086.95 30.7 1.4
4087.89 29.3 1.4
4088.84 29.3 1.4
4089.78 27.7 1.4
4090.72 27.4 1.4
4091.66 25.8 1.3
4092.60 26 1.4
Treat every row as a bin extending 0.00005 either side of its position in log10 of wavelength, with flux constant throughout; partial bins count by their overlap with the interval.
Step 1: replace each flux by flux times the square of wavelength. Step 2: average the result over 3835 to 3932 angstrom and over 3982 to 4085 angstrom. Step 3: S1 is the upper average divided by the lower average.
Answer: 1.16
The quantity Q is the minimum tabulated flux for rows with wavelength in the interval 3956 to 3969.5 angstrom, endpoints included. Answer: 9.75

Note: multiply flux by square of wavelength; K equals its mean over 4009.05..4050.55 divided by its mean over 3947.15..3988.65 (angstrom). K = 1.18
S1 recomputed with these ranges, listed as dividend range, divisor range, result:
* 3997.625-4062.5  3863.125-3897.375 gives 1.23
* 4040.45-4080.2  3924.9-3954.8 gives 1.15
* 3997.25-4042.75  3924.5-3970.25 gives 1.18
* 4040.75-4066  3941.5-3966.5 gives 1.11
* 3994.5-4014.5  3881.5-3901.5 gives 1.29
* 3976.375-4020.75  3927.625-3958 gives 1.11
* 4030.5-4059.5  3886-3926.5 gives 1.18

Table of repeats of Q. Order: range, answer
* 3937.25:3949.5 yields 26.4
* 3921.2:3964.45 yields 9.03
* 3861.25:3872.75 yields 26.1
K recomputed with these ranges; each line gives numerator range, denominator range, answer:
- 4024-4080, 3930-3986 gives 1.20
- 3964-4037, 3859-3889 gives 1.08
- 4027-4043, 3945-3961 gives 1.07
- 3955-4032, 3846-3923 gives 1.05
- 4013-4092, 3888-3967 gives 1.16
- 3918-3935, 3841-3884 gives 0.92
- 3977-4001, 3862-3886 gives 1.08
